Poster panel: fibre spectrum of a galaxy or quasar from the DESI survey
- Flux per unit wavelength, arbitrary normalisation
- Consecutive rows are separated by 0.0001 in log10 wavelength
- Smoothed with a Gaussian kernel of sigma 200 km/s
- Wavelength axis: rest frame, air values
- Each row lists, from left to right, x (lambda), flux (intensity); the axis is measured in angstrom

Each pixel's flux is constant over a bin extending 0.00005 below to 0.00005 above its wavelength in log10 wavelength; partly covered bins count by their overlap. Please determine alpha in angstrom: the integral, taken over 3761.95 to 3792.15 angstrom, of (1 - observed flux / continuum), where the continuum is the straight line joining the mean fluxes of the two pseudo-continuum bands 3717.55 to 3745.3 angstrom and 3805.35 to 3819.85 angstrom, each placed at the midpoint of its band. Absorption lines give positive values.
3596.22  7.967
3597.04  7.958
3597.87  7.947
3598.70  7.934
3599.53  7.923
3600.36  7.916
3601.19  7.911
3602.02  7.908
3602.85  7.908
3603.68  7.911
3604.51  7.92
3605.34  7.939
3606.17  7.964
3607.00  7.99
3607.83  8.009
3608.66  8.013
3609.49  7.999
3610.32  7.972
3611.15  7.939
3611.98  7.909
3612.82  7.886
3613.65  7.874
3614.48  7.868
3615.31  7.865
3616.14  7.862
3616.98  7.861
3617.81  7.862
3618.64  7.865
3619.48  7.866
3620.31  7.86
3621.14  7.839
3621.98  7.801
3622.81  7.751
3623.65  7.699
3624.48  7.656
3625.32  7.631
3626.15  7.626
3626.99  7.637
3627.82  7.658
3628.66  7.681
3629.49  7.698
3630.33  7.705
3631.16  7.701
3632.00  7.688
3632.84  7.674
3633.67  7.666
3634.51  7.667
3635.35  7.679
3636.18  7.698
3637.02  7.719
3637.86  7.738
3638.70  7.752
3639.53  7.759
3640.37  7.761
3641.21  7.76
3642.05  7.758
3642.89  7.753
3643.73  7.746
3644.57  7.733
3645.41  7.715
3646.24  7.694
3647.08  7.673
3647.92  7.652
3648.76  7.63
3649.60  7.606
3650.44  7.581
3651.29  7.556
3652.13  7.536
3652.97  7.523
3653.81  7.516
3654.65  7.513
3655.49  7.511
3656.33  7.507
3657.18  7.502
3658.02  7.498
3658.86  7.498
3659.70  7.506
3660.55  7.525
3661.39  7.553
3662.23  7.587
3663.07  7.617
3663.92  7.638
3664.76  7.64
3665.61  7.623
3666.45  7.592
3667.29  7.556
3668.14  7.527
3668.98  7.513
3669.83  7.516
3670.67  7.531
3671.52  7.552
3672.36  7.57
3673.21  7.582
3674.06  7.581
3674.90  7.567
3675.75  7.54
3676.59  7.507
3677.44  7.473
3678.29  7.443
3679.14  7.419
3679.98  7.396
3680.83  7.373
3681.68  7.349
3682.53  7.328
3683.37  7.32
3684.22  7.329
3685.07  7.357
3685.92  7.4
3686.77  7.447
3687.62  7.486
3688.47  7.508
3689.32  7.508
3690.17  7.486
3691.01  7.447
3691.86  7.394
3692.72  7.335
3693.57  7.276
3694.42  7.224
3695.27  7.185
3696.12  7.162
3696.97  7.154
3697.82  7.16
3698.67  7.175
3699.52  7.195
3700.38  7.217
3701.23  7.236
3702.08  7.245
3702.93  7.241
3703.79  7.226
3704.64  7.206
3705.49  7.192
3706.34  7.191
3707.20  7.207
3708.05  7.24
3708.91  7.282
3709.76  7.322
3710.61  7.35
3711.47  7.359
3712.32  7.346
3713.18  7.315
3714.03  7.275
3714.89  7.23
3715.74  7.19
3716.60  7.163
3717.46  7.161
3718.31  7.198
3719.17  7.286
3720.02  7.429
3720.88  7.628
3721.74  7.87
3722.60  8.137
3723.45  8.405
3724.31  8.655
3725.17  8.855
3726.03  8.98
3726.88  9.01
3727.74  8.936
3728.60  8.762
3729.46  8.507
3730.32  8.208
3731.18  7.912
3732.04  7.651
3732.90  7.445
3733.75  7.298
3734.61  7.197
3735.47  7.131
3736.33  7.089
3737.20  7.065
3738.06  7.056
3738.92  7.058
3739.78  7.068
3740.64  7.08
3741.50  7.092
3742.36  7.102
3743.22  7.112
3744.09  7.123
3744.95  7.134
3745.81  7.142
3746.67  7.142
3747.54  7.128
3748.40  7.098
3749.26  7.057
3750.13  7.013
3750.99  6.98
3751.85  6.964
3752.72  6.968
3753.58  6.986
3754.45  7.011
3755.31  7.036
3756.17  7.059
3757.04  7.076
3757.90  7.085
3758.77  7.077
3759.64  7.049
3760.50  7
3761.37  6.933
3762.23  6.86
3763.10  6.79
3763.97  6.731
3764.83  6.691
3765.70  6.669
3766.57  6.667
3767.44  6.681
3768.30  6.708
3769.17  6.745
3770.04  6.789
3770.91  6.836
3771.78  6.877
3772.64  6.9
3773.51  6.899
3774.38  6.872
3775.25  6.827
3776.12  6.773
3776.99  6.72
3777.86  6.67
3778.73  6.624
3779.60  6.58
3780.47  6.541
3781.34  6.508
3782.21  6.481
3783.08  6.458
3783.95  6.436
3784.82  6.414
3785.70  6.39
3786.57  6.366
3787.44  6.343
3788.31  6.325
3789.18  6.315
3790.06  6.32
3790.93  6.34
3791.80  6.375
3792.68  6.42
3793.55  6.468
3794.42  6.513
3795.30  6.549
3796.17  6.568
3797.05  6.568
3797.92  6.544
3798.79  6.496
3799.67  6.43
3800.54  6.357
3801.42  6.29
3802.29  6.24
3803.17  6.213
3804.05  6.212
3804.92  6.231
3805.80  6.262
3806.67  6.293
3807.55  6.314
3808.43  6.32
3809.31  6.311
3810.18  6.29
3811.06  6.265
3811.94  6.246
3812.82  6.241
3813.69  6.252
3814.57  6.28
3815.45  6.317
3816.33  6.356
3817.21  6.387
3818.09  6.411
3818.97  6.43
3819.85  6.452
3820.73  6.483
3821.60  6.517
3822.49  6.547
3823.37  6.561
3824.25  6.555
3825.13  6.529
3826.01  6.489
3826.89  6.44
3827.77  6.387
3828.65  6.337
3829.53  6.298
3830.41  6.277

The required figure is 1.3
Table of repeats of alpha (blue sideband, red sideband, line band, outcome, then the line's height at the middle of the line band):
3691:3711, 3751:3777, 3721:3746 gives -2.4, 7.05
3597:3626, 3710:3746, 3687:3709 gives 1.1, 7.67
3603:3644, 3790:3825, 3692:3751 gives -3.3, 7.04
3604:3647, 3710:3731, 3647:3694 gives 2.0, 7.83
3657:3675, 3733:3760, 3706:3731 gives -1.8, 7.25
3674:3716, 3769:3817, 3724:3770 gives -2.8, 6.87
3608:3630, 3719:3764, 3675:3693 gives 0.4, 7.61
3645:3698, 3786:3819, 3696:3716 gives -0.1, 7.19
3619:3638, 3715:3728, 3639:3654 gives 0.2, 7.76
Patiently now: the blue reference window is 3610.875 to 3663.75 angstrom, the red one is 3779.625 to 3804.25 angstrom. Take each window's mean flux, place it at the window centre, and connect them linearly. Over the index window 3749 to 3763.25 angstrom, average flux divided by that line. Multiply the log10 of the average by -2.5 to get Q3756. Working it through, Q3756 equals -0.05 mag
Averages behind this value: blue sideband 7.69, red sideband 6.41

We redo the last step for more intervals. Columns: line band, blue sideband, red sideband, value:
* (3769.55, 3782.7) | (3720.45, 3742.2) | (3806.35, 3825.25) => 0.053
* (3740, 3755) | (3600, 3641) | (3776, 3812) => -0.044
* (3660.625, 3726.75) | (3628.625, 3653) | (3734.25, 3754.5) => -0.015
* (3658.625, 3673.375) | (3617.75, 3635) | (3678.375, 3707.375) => -0.013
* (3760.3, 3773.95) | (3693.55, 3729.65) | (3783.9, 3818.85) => 0.003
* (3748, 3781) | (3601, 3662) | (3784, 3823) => -0.029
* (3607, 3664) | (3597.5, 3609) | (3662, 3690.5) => 0.004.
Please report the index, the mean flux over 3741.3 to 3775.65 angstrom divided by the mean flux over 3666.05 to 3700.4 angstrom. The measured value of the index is 0.9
